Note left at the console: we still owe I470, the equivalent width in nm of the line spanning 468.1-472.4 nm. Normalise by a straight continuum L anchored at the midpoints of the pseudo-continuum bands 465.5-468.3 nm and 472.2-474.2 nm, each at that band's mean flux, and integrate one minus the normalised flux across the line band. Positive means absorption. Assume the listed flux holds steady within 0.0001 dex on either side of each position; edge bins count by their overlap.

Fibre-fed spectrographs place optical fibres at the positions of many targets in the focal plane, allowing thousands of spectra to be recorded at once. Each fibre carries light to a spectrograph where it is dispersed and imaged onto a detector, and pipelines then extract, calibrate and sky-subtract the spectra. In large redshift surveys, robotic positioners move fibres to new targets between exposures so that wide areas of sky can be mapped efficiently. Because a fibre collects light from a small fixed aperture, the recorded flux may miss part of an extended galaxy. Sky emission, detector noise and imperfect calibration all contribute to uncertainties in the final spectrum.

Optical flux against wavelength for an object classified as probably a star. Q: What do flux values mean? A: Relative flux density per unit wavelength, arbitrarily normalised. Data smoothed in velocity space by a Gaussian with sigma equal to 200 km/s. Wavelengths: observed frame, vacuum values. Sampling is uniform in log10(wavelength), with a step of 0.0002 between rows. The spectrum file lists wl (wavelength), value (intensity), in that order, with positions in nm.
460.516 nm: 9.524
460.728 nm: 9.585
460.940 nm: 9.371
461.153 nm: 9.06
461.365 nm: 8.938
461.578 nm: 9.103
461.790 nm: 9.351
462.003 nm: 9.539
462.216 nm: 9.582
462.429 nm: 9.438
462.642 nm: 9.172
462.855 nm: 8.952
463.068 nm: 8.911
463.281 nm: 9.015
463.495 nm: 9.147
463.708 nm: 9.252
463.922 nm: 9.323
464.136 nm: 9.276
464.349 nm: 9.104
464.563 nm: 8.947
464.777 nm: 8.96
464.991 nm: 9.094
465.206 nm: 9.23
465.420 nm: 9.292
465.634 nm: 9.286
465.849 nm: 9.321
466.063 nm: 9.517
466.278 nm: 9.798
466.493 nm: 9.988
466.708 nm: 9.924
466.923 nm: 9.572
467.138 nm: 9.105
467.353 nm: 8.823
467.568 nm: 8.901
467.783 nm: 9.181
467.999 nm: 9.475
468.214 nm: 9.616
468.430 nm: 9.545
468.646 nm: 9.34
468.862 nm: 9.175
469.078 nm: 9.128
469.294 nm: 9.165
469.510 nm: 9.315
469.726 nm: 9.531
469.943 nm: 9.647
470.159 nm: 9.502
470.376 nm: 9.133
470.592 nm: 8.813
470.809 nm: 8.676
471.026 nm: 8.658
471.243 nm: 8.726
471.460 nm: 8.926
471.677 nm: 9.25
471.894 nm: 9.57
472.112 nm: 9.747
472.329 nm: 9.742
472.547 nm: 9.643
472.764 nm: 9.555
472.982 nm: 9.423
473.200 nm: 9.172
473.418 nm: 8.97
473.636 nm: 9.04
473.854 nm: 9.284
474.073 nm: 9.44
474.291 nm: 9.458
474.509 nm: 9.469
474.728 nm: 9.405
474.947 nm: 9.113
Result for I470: 0.063 nm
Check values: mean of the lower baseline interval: 9.42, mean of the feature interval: 9.26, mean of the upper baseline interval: 9.37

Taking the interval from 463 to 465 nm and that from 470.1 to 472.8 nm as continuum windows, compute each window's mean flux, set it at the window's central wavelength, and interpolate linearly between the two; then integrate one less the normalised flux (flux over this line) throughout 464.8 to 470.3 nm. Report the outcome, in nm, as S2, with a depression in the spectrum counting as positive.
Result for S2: -0.13 nm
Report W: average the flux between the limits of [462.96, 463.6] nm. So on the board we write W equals 9.02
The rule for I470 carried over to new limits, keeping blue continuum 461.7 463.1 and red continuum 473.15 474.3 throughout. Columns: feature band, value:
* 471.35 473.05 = -0.05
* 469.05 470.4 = -0.02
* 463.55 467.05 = -0.03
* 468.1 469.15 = -0.01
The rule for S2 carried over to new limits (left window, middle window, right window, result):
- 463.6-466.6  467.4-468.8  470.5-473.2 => -0.01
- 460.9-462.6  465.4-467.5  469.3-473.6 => -0.04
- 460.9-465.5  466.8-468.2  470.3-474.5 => 0.00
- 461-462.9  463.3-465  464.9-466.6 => 0.04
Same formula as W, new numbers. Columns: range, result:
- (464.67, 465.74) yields 9.17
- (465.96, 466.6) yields 9.76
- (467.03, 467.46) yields 8.97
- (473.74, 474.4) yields 9.39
